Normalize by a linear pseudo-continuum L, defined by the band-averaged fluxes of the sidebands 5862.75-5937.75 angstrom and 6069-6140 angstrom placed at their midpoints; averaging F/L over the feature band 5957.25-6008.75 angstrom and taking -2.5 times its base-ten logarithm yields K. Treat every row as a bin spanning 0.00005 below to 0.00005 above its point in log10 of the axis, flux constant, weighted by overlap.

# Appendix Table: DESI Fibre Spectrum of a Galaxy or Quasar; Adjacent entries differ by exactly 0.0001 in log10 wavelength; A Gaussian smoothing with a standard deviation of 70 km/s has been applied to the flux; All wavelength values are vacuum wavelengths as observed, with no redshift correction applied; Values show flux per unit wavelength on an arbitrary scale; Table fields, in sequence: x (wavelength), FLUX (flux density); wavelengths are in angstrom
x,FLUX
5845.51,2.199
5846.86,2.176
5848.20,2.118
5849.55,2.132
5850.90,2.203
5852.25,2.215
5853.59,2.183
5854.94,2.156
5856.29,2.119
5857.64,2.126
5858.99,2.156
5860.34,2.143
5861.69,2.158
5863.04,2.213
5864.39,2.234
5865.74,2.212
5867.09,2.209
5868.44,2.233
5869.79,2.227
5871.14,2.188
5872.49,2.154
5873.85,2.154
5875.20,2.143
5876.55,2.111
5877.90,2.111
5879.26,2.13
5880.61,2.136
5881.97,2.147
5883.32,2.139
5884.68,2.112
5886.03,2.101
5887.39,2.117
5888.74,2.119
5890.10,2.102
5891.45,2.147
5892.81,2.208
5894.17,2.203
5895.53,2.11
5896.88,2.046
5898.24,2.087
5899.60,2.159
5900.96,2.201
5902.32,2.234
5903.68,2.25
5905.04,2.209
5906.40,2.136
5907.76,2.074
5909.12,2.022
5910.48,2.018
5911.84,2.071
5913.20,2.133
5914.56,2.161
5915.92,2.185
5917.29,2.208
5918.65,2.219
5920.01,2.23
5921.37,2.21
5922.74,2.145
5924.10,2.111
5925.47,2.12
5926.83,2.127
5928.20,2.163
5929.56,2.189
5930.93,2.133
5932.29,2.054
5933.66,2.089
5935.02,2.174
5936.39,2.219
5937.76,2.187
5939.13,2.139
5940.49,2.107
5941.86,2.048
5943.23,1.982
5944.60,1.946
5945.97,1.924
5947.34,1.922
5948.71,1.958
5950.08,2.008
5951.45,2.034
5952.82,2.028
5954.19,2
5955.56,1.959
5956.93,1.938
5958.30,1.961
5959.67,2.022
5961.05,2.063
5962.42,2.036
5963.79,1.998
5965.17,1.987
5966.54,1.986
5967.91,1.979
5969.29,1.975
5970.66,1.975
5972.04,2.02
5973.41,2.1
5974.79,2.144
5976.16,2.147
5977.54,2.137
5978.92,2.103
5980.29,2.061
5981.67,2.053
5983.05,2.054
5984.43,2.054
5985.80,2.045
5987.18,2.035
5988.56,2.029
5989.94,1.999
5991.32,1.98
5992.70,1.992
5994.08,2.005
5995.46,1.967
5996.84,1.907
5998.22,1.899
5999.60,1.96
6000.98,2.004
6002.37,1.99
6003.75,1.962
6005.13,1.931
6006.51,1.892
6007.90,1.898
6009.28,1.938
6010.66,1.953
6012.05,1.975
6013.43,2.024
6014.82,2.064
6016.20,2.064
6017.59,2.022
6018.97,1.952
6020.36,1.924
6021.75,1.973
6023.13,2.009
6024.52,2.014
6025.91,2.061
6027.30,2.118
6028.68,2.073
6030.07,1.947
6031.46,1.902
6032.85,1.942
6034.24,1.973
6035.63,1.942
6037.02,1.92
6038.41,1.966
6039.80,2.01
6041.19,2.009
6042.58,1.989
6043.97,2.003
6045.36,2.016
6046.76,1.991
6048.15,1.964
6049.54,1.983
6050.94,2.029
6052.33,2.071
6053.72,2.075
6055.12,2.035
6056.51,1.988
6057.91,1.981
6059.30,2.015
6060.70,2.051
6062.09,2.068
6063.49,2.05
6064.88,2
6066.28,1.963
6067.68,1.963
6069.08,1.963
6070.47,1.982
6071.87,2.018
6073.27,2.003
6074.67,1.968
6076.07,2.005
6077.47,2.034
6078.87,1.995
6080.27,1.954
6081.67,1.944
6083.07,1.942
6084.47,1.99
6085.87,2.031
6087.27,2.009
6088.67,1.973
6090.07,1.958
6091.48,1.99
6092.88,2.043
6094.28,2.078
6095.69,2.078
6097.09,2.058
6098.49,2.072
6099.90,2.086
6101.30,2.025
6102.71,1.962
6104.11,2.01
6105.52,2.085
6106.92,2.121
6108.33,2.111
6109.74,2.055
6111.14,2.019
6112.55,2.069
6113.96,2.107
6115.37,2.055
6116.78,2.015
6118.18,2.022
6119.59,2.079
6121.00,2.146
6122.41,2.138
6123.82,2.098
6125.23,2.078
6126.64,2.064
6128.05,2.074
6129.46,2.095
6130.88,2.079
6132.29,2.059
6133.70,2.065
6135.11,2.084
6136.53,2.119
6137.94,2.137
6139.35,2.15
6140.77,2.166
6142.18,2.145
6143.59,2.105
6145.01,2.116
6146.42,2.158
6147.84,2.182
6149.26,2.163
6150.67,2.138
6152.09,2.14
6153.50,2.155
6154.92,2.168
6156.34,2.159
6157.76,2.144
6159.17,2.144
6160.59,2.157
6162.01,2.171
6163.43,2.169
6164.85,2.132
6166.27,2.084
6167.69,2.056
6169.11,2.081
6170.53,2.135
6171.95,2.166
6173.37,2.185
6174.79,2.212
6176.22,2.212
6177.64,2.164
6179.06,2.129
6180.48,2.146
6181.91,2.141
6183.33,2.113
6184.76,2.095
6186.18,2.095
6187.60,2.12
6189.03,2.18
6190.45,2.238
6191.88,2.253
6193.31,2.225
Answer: 0.053 mag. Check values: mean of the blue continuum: 2.15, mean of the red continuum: 2.05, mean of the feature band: 2.01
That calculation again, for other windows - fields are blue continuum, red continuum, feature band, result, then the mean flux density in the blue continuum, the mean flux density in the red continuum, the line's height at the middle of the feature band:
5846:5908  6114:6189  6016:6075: 0.07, 2.16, 2.12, 2.14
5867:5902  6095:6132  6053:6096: 0.04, 2.15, 2.07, 2.08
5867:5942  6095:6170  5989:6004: 0.08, 2.15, 2.1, 2.13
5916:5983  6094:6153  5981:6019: 0.05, 2.07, 2.09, 2.08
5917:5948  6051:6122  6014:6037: 0.03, 2.11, 2.03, 2.06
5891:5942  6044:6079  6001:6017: 0.05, 2.15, 2.01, 2.06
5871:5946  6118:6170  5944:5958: 0.08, 2.13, 2.12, 2.13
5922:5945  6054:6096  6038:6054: 0.01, 2.12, 2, 2.03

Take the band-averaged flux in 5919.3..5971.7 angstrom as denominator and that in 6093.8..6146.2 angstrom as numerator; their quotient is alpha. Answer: 1.0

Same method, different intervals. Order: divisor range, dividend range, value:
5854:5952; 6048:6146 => 0.96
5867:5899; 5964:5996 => 0.95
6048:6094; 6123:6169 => 1.06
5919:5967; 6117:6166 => 1.03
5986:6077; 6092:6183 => 1.06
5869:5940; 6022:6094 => 0.93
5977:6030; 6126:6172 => 1.06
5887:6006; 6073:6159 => 1.00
